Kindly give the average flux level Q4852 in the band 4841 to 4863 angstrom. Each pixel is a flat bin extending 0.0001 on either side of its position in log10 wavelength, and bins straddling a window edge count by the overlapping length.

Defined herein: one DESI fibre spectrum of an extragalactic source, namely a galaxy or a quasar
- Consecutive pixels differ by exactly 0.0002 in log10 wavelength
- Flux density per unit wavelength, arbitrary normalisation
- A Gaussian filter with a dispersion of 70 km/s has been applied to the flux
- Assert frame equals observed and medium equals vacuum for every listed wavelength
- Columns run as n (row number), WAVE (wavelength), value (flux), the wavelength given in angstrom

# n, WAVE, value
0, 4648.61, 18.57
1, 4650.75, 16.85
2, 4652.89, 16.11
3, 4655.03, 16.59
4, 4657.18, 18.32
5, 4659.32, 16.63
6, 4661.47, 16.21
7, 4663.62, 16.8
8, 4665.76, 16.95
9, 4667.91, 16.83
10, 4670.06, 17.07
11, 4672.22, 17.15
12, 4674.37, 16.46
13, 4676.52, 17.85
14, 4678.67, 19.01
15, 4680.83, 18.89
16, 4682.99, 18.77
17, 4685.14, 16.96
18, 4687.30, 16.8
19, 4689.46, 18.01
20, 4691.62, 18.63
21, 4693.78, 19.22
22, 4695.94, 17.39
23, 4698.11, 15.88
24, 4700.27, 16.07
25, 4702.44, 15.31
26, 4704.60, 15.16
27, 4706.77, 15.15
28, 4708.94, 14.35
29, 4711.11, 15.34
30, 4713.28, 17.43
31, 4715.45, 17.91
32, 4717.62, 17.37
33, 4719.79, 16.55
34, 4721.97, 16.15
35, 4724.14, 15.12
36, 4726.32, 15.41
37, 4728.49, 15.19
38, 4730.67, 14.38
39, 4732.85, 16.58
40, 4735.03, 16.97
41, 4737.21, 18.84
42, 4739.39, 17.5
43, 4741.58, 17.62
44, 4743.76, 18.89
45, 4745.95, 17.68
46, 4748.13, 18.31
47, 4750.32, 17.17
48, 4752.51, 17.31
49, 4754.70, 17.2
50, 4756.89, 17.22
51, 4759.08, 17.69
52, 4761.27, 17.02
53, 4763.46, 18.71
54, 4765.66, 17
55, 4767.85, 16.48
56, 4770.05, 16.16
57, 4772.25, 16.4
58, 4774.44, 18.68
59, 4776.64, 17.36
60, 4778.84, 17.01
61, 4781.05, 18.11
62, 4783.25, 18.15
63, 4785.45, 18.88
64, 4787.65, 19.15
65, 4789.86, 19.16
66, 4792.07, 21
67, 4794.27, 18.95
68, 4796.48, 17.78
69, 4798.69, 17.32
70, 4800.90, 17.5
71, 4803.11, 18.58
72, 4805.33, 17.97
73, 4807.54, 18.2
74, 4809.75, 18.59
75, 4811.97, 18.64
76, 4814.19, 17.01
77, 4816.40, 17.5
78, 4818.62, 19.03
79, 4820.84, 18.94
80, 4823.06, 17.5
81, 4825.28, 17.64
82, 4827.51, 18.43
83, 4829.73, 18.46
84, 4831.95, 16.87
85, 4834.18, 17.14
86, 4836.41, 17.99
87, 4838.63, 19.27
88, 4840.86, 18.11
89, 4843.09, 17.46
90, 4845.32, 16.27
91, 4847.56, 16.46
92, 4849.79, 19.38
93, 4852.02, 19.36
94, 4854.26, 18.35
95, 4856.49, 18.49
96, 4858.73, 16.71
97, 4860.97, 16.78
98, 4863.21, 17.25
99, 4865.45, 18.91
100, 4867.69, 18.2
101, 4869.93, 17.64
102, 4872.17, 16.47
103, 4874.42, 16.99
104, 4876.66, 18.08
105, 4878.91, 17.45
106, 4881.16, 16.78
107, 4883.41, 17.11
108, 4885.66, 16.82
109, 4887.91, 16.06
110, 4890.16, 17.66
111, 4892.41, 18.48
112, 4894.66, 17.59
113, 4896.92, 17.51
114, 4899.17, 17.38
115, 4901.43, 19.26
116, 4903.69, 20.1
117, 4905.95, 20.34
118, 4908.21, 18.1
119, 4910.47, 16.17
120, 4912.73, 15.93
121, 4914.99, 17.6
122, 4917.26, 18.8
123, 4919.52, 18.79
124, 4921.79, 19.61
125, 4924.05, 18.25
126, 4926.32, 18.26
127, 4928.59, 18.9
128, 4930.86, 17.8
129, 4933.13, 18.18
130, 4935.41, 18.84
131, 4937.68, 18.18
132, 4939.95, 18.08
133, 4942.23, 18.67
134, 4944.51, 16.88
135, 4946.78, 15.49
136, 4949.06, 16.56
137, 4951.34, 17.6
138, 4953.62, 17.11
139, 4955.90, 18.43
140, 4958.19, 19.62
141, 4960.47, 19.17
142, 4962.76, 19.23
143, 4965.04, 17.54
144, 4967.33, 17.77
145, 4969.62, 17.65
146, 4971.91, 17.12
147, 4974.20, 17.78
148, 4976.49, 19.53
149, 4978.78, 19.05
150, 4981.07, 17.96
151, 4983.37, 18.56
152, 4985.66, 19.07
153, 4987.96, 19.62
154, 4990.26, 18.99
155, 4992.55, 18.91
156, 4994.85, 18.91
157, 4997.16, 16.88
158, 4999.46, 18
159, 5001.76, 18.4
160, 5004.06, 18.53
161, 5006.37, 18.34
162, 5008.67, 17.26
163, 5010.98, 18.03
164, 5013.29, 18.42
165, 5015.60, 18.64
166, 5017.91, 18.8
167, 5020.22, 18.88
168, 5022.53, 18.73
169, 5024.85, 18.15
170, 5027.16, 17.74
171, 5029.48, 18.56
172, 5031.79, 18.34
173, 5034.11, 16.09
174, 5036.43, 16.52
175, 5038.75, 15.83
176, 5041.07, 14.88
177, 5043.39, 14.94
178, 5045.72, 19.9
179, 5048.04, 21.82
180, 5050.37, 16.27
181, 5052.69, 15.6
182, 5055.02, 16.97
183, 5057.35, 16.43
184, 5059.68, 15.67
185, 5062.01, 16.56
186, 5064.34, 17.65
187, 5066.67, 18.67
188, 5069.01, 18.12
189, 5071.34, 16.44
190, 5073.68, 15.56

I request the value 17.7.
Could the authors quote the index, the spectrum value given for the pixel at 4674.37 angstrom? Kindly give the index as 16.46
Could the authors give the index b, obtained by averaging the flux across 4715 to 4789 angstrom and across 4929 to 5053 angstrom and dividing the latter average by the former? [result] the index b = 1.04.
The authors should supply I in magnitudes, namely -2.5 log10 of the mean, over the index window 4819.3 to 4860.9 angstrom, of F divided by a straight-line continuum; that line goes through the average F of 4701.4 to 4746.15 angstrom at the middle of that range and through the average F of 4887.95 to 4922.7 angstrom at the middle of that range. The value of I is -0.024 mag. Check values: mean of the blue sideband 16.4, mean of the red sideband 18.1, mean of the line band 17.9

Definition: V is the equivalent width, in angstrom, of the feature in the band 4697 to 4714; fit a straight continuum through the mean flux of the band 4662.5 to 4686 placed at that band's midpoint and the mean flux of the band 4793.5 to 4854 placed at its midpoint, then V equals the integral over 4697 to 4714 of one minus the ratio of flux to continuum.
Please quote 2.00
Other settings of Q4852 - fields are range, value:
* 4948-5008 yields 18.3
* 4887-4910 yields 18.2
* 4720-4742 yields 16.3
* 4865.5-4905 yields 17.7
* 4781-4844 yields 18.3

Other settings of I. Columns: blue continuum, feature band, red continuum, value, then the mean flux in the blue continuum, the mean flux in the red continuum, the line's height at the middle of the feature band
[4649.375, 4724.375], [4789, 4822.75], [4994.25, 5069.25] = -0.074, 16.9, 17.6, 17.2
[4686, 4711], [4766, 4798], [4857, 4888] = -0.073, 16.5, 17.3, 16.9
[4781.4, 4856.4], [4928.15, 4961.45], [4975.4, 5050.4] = 0.014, 18.2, 18.2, 18.2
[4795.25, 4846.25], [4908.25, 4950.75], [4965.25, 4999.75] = 0.023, 17.9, 18.4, 18.2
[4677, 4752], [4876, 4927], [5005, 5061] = -0.038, 17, 17.5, 17.3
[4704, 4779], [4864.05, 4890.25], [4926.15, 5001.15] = 0.021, 16.8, 18.2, 17.7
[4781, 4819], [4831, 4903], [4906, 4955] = 0.029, 18.4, 17.9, 18.1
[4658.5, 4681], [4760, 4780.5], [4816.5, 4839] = 0.032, 17.2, 18.1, 17.7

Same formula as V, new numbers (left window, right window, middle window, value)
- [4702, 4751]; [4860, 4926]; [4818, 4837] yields -0.7 angstrom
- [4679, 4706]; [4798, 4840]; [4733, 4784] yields 0.4 angstrom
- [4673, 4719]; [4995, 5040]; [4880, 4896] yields 0.3 angstrom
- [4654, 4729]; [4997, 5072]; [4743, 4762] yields -0.7 angstrom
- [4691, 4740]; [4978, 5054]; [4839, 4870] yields -1.3 angstrom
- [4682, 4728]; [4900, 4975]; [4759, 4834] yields -3.5 angstrom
